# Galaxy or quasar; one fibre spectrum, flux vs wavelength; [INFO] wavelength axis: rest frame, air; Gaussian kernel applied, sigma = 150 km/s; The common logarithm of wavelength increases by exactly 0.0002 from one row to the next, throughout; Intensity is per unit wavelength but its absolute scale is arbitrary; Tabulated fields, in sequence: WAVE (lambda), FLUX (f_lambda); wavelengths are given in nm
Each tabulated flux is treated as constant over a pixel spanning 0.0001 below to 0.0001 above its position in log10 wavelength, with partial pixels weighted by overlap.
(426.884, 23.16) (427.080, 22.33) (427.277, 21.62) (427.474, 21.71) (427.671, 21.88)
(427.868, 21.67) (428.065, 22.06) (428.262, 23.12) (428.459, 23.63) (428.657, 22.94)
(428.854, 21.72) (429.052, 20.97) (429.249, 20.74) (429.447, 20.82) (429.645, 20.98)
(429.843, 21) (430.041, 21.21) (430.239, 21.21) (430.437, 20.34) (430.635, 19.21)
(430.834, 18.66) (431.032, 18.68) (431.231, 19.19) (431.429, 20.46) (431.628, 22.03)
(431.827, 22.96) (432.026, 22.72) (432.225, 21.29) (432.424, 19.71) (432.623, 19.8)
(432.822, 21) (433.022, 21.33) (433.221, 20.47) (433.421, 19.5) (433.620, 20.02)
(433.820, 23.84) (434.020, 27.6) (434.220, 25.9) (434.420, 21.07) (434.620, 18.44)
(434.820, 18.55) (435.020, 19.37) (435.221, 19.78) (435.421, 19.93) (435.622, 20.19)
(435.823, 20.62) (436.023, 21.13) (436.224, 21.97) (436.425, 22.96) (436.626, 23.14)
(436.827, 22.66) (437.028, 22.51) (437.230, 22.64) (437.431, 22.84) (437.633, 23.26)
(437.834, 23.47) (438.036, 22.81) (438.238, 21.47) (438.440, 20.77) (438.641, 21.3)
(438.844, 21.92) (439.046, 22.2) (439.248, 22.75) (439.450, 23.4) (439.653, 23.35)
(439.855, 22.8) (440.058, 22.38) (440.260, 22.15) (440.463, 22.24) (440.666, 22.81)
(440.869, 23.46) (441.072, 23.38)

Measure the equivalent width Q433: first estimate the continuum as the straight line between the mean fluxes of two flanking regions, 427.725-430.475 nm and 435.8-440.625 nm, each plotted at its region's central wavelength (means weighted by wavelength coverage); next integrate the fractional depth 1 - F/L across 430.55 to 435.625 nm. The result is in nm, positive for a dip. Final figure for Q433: 0.258 nm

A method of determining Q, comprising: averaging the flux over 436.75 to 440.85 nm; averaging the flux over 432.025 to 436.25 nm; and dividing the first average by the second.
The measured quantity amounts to 1.07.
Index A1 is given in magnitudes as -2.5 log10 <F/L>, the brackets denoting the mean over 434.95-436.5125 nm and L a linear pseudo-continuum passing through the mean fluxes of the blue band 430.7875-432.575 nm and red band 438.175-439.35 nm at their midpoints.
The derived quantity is 0.03 mag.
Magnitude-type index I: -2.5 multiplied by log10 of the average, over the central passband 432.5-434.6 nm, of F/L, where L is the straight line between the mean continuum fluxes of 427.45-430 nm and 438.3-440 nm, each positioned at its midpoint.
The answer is 0.01 mag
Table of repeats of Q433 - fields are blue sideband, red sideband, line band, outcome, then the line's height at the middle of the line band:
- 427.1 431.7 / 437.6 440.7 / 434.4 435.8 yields 0.15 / 21.9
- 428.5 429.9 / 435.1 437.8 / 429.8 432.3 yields 0.10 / 21.5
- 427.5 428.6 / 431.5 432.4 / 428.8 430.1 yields 0.07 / 22.3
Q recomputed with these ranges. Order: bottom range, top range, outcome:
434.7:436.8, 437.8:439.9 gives 1.07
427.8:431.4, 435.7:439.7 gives 1.06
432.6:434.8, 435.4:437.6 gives 1.01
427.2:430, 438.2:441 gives 1.03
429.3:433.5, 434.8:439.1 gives 1.05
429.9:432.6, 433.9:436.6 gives 1.04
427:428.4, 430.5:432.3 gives 0.93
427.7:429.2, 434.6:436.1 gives 0.89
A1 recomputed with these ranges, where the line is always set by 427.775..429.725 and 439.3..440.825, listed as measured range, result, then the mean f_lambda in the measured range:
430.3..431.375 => 0.14 mag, 19.3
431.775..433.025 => 0.05 mag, 21.2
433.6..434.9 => 0.00 mag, 22.4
